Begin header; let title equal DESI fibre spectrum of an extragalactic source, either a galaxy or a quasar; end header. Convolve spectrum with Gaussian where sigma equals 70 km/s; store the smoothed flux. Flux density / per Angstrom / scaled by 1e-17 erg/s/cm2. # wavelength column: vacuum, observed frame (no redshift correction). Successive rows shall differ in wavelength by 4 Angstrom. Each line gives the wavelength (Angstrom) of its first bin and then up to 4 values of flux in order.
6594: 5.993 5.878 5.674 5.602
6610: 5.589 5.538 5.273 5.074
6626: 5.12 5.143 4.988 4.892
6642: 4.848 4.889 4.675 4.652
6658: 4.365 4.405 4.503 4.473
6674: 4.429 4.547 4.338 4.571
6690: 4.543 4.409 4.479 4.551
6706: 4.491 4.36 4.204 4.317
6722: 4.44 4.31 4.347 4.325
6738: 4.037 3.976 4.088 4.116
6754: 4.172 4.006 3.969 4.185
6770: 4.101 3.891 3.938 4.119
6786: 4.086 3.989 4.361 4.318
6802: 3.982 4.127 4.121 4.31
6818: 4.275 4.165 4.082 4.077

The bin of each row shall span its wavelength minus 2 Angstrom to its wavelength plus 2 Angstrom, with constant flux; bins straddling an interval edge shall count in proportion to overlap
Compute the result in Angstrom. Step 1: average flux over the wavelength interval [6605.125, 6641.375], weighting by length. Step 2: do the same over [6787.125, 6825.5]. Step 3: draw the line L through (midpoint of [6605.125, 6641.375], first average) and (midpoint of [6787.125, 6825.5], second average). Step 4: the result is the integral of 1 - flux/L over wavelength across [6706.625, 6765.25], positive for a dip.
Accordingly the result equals 4.9 Angstrom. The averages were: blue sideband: 5.22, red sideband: 4.18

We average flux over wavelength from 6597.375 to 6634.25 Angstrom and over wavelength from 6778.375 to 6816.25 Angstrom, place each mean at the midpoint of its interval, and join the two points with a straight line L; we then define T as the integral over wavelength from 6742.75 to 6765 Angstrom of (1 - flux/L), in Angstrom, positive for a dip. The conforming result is 1.9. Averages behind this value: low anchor 5.39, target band 4.07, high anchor 4.15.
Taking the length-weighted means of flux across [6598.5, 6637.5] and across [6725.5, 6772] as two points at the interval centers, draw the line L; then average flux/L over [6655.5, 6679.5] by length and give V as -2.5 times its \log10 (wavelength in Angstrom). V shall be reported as 0.10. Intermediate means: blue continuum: 5.34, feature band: 4.46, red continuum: 4.13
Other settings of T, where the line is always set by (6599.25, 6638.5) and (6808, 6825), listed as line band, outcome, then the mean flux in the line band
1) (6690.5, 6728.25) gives 3.2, 4.4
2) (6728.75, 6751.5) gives 2.4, 4.14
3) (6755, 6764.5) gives 1.1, 4.02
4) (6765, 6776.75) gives 1.1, 4.04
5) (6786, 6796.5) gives 0.4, 4.16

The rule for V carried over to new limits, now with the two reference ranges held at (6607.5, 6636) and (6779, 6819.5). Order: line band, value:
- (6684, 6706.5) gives 0.07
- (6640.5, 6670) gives 0.10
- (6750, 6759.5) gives 0.09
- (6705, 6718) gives 0.09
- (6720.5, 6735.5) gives 0.06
